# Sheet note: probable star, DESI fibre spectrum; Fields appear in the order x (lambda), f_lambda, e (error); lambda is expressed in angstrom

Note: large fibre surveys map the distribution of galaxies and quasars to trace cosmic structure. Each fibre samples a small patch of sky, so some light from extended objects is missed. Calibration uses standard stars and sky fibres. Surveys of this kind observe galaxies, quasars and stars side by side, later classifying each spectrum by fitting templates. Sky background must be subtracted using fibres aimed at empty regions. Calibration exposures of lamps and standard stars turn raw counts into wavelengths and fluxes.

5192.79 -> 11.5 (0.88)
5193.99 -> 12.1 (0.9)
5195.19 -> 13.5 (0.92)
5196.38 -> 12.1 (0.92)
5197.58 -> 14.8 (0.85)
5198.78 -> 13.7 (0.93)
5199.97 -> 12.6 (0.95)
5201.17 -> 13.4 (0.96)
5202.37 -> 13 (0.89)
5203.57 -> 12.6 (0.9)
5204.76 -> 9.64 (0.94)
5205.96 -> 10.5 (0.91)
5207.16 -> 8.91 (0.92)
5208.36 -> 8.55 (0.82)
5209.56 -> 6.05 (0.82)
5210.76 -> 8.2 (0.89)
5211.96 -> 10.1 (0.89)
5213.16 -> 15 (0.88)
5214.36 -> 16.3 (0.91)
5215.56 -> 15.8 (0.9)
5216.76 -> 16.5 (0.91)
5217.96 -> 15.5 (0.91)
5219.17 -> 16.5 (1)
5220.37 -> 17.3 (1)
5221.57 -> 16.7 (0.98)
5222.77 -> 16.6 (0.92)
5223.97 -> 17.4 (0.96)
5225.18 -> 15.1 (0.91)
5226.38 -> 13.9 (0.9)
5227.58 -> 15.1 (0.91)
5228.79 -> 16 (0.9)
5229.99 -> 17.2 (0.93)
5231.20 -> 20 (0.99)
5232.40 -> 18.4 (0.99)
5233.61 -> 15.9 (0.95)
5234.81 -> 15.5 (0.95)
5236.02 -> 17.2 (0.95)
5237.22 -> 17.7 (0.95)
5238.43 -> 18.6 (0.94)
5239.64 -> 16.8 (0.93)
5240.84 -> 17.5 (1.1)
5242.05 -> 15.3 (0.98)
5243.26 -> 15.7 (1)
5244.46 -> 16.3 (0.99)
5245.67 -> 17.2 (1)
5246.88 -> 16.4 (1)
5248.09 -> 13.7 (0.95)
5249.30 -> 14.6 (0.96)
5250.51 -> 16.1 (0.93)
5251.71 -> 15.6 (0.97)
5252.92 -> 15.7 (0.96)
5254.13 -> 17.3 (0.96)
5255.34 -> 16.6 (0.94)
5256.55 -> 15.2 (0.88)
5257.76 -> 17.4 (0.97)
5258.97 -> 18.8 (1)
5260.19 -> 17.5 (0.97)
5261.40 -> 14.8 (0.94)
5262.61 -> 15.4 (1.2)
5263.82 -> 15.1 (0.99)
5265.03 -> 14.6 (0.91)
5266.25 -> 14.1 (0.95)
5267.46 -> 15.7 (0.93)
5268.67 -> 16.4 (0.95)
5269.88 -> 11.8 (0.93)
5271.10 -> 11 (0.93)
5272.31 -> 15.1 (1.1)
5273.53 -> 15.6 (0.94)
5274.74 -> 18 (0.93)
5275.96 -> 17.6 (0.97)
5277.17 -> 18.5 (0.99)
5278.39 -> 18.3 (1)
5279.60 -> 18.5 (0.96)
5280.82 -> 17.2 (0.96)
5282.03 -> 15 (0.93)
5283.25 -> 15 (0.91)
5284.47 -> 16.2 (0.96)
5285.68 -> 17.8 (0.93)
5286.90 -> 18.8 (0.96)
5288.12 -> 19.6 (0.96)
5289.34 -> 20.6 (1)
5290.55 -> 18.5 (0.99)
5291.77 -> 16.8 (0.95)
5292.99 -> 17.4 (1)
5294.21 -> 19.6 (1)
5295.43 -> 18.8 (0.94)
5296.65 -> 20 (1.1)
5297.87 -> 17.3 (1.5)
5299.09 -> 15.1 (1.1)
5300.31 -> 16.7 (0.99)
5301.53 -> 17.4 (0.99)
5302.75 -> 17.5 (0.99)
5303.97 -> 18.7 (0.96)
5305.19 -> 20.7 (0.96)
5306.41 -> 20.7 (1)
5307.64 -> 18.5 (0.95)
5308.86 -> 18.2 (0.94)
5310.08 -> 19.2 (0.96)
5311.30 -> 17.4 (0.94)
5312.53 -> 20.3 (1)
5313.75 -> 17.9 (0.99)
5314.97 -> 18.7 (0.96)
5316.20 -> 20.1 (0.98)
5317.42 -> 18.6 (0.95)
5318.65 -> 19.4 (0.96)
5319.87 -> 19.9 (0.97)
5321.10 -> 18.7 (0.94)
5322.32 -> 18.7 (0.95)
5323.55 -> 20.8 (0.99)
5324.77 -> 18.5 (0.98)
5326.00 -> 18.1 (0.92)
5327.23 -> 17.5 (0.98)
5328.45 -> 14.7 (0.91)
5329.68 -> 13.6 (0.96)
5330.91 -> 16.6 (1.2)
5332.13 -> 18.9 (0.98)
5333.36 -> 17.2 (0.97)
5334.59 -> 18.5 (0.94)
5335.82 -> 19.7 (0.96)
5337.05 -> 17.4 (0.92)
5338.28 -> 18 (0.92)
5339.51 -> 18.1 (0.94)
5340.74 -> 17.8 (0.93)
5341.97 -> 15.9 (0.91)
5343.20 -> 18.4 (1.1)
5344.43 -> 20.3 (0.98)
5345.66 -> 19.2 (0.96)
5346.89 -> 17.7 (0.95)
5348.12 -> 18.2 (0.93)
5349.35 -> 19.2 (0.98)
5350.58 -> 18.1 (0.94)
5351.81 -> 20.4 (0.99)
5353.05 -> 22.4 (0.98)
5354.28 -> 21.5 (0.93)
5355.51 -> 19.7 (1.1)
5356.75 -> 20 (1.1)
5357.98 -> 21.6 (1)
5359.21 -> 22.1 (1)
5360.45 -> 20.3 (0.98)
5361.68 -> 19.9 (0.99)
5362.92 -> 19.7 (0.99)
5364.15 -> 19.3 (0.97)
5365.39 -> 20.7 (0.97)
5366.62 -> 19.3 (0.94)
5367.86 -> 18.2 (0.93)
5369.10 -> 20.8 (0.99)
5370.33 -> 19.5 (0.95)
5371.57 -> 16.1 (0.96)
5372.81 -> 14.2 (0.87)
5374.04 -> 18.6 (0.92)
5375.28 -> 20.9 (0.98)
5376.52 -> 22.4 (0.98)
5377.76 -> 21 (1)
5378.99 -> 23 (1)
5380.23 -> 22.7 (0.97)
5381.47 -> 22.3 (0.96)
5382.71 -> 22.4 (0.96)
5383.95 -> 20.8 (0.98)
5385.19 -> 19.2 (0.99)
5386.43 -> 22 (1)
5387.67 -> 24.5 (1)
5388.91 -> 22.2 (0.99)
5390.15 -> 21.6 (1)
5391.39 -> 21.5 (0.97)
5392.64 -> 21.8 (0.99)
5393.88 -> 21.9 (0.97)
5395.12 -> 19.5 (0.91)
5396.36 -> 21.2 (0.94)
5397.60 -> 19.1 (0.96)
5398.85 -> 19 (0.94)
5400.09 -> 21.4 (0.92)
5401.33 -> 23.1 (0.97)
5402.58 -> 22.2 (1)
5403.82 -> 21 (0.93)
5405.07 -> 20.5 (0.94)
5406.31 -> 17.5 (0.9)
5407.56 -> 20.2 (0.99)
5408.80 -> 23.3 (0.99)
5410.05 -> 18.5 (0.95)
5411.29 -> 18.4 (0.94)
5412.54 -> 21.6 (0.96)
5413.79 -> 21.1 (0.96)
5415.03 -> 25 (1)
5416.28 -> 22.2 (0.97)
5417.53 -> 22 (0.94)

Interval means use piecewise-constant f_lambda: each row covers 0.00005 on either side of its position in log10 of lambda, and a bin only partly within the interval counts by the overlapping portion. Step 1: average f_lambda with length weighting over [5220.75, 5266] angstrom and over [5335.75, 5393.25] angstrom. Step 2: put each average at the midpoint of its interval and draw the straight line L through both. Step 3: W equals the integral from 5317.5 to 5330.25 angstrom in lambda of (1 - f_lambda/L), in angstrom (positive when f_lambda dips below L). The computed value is 0.5 angstrom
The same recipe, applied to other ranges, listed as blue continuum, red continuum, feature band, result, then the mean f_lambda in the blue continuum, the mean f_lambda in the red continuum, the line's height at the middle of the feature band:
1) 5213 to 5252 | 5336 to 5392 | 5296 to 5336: 0.8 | 16.4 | 20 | 18.7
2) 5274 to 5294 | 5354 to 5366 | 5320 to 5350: 2.4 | 17.8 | 20.4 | 19.6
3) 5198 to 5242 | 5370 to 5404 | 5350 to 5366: -0.5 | 14.6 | 20.9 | 19.8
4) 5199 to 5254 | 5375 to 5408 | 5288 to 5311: -1.0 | 14.9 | 21.3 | 17.7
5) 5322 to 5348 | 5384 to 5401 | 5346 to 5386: -0.9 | 17.9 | 21.2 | 19.7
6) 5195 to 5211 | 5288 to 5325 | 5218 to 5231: -3.5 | 11.3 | 18.7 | 12.8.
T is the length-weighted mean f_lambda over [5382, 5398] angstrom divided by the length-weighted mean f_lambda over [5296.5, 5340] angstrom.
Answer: 1.17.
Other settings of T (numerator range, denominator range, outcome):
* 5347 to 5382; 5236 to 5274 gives 1.27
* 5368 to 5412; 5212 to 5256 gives 1.27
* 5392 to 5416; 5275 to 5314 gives 1.15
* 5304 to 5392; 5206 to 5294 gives 1.23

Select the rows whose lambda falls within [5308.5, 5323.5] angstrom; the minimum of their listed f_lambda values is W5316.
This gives 17.4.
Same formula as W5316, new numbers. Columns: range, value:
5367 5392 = 14.2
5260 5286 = 11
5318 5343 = 13.6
